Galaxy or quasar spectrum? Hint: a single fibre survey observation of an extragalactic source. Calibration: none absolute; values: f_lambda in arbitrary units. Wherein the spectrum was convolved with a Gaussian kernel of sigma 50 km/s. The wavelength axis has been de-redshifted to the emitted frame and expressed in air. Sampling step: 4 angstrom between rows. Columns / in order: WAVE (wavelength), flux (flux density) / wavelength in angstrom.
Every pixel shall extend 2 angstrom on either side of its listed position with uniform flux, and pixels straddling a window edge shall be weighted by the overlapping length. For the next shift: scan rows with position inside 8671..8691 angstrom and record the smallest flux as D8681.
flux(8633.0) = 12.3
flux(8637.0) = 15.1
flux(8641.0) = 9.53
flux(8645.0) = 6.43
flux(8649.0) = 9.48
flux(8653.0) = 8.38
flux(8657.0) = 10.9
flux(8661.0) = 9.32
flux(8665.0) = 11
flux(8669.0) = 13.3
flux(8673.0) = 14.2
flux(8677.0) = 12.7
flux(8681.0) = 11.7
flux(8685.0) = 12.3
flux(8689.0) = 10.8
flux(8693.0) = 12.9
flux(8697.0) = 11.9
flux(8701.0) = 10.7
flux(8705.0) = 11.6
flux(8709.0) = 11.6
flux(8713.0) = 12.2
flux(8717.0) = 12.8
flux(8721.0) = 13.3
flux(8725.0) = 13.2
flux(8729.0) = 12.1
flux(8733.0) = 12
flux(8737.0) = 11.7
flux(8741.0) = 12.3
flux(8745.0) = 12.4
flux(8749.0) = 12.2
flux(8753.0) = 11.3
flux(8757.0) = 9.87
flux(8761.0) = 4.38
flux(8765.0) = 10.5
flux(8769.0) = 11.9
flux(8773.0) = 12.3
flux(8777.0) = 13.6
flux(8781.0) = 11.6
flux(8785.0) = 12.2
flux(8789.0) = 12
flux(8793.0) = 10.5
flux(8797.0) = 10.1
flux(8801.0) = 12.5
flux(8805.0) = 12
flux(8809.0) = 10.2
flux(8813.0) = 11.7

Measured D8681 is 10.8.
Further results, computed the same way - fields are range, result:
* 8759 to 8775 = 4.38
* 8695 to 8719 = 10.7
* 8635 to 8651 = 6.43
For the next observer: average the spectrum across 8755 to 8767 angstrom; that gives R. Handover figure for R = 8.25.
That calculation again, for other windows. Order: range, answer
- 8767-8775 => 12.1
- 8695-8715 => 11.6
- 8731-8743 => 12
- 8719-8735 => 12.7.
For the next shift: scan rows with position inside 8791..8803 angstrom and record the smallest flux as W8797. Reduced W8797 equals 10.1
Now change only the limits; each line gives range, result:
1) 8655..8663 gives 9.32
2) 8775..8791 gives 11.6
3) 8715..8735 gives 12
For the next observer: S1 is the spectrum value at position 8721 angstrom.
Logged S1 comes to 13.3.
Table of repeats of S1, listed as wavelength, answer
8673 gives 14.2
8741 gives 12.3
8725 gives 13.2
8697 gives 11.9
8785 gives 12.2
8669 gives 13.3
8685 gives 12.3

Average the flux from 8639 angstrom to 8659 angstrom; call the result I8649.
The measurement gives 8.94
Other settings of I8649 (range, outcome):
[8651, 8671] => 10.6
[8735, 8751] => 12.2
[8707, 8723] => 12.5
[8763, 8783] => 12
